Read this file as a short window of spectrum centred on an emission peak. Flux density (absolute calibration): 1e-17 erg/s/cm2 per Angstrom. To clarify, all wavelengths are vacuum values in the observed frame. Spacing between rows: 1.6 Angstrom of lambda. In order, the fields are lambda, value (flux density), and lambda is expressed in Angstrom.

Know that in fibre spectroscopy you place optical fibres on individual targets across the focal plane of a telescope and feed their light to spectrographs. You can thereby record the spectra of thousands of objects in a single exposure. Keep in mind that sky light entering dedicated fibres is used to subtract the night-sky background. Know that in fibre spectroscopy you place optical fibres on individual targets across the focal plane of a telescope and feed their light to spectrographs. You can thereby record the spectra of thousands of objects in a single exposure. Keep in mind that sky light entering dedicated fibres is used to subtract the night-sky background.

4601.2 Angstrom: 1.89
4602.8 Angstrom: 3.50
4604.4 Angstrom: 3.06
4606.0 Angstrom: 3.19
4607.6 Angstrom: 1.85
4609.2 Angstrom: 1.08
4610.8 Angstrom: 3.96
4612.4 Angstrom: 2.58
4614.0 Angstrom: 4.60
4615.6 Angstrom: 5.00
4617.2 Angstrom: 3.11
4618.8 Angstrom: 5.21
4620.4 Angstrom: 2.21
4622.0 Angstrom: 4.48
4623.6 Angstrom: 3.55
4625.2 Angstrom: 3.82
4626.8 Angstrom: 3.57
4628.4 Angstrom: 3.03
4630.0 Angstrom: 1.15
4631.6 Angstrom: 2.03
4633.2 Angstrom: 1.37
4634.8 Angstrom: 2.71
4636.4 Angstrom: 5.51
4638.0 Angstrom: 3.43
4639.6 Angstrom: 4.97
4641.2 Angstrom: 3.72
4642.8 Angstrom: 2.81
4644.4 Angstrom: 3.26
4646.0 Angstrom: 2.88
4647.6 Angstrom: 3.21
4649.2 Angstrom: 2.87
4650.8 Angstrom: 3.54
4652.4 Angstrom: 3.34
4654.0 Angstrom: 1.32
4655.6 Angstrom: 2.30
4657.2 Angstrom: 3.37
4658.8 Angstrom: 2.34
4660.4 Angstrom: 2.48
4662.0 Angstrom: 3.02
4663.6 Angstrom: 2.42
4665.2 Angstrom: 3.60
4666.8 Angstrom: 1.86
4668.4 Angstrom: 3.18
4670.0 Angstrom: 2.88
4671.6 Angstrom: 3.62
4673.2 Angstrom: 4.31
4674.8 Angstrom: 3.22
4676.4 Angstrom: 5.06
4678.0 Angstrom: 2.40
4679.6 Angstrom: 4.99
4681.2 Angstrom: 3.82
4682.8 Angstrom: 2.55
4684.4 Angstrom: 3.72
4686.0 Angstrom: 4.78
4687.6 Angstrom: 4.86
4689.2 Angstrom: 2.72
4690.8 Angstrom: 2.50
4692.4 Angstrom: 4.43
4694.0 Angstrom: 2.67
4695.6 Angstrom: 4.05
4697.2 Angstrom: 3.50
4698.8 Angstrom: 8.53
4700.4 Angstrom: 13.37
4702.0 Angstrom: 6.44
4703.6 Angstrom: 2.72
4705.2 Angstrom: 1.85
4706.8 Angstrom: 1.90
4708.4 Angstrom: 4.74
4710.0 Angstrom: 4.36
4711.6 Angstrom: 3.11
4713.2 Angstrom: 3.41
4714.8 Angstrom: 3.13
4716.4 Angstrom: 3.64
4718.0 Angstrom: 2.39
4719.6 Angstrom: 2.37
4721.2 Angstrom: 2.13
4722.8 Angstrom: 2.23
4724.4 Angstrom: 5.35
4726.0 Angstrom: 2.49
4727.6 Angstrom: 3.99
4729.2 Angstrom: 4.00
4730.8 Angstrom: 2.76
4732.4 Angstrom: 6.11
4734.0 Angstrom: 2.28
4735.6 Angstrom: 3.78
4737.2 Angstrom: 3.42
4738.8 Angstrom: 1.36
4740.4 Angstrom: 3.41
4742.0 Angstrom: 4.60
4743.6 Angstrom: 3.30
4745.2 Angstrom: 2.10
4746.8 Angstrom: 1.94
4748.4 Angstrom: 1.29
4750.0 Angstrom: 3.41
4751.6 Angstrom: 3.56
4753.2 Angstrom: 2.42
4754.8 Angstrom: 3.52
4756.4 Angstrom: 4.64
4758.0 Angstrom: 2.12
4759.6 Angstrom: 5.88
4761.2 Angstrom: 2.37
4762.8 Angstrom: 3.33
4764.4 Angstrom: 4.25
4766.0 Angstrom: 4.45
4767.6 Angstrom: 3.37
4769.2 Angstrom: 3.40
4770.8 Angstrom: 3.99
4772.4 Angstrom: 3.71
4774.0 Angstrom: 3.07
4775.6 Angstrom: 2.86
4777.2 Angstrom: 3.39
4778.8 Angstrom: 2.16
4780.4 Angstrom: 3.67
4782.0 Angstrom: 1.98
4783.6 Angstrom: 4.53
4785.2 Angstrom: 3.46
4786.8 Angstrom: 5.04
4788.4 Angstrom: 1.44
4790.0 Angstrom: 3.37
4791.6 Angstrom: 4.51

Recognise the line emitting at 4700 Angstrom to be H-gamma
